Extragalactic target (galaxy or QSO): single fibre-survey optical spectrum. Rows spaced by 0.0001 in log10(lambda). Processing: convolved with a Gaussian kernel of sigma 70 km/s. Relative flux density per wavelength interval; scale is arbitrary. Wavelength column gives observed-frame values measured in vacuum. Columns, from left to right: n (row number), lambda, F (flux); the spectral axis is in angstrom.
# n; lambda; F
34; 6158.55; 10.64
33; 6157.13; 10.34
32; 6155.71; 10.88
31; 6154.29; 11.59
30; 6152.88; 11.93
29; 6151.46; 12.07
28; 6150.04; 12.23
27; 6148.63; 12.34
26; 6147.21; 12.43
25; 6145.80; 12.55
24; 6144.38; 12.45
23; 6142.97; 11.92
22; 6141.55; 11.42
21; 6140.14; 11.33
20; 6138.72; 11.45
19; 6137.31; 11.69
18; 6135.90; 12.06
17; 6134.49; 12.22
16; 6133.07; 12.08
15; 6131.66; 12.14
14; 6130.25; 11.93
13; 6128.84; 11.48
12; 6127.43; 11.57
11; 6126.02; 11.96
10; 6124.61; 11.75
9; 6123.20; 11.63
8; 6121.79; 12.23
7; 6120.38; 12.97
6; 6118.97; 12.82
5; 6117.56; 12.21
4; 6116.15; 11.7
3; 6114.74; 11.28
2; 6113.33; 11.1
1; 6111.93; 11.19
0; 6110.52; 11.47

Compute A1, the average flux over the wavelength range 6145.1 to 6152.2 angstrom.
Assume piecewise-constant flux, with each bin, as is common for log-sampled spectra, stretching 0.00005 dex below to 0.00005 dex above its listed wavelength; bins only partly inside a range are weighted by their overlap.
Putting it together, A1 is 12.3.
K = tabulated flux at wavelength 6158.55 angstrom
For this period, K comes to 10.64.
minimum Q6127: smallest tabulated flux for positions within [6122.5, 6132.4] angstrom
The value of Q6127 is 11.48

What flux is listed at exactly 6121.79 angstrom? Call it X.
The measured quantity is 12.23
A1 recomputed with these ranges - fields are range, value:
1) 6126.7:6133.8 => 11.8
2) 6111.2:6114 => 11.2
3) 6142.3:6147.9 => 12.4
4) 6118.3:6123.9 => 12.4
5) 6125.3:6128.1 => 11.8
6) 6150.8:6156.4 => 11.6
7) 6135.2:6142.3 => 11.6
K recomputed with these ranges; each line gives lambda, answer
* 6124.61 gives 11.75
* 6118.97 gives 12.82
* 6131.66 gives 12.14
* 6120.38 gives 12.97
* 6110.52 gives 11.47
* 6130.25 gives 11.93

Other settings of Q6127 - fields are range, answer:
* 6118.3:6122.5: 12.23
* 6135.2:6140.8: 11.33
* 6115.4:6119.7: 11.7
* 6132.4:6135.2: 12.08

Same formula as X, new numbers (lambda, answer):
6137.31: 11.69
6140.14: 11.33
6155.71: 10.88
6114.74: 11.28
